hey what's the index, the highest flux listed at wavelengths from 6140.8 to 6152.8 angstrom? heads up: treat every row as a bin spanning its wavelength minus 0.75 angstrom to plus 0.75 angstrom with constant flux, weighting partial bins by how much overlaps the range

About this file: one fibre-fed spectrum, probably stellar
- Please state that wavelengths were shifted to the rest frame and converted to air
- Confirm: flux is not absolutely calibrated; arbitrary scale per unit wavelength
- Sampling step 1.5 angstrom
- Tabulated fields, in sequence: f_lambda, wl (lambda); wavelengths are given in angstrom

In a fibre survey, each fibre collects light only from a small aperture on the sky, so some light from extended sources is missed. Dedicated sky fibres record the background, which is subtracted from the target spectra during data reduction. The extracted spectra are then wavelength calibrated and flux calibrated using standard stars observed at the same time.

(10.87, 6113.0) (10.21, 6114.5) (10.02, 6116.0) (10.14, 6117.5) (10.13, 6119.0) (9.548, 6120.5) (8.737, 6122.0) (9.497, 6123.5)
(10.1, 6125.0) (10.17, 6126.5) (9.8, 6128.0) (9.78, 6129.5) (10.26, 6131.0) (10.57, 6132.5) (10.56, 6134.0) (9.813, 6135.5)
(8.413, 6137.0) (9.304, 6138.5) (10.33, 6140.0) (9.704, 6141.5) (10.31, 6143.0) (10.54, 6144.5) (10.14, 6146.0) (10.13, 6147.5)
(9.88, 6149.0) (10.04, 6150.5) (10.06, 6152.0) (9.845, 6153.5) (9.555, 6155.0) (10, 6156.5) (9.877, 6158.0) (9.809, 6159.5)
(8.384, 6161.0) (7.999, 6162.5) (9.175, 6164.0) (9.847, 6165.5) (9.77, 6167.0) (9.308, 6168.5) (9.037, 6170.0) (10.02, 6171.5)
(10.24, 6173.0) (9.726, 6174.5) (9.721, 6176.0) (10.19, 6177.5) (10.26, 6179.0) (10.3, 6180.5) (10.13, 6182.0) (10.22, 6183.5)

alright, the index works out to 10.54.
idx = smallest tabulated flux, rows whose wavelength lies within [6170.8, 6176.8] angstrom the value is 9.721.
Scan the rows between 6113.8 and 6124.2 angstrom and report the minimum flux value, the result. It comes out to 8.737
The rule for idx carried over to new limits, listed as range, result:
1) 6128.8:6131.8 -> 9.78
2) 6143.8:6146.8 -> 10.14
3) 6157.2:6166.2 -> 7.999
